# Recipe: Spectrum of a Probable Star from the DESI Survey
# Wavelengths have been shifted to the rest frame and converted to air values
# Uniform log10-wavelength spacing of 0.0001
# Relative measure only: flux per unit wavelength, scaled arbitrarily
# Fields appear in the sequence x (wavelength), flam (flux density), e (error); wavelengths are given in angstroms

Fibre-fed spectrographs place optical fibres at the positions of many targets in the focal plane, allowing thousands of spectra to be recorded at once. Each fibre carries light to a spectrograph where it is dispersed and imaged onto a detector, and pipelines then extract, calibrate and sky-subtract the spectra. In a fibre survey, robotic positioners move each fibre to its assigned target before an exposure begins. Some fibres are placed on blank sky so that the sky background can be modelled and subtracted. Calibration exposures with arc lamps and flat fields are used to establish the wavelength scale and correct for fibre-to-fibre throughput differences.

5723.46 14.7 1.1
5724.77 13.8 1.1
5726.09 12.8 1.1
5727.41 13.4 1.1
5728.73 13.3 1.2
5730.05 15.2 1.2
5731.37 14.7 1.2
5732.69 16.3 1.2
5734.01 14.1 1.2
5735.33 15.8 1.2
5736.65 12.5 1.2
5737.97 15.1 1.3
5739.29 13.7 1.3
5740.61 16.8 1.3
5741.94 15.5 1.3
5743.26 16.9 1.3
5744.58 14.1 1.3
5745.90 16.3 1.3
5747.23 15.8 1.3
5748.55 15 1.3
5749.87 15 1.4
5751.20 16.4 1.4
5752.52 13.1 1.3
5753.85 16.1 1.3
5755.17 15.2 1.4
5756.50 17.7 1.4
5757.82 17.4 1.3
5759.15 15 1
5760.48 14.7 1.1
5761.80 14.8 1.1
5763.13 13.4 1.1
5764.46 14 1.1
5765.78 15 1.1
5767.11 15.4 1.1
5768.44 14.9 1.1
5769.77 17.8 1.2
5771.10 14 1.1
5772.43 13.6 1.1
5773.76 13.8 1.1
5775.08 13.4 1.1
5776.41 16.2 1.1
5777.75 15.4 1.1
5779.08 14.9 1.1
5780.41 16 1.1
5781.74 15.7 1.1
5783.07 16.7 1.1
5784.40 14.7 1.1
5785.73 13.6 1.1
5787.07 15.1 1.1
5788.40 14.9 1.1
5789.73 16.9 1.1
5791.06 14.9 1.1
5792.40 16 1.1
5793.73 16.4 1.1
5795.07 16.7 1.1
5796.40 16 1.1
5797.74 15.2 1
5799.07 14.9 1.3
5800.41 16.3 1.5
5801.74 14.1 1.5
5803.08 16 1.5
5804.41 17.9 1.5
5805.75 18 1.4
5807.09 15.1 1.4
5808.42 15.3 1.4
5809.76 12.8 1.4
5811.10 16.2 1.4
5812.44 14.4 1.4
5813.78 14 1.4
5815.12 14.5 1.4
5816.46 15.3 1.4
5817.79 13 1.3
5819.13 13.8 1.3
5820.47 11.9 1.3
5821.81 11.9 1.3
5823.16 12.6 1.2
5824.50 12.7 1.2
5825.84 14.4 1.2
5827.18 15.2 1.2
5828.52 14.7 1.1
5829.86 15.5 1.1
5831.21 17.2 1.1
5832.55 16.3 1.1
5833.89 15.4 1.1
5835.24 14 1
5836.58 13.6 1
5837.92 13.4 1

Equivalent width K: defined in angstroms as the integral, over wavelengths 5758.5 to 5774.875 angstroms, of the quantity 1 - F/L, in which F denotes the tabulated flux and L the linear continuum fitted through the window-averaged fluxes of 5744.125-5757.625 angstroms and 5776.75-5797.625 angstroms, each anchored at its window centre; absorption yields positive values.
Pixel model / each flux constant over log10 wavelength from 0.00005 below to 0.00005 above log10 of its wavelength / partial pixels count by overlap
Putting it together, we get 1.0 angstroms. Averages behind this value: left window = 15.6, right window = 15.6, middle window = 14.7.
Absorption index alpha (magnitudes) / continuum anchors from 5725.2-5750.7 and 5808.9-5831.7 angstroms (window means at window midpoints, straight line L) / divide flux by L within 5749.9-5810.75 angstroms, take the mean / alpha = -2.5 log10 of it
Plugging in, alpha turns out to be -0.07 mag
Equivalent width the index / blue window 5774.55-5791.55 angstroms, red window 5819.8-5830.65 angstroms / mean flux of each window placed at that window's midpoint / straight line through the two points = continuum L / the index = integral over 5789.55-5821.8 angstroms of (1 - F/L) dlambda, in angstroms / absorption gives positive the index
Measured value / -1.6 angstroms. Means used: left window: 15.3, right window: 13.6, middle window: 15.1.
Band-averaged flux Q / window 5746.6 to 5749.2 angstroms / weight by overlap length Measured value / 15.4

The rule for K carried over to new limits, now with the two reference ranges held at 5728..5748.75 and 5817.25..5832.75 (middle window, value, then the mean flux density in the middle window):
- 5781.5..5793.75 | -0.8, 15.4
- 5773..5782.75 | -0.3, 15.1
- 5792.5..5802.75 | -0.9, 15.7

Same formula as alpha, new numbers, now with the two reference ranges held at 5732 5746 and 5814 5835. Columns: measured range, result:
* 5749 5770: -0.03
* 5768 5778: 0.00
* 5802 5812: -0.10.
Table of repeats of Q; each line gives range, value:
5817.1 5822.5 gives 12.7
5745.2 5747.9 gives 16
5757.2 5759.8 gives 16.2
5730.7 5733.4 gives 15.5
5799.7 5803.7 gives 15.4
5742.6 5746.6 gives 15.8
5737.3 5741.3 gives 15.2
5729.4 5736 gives 15.2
